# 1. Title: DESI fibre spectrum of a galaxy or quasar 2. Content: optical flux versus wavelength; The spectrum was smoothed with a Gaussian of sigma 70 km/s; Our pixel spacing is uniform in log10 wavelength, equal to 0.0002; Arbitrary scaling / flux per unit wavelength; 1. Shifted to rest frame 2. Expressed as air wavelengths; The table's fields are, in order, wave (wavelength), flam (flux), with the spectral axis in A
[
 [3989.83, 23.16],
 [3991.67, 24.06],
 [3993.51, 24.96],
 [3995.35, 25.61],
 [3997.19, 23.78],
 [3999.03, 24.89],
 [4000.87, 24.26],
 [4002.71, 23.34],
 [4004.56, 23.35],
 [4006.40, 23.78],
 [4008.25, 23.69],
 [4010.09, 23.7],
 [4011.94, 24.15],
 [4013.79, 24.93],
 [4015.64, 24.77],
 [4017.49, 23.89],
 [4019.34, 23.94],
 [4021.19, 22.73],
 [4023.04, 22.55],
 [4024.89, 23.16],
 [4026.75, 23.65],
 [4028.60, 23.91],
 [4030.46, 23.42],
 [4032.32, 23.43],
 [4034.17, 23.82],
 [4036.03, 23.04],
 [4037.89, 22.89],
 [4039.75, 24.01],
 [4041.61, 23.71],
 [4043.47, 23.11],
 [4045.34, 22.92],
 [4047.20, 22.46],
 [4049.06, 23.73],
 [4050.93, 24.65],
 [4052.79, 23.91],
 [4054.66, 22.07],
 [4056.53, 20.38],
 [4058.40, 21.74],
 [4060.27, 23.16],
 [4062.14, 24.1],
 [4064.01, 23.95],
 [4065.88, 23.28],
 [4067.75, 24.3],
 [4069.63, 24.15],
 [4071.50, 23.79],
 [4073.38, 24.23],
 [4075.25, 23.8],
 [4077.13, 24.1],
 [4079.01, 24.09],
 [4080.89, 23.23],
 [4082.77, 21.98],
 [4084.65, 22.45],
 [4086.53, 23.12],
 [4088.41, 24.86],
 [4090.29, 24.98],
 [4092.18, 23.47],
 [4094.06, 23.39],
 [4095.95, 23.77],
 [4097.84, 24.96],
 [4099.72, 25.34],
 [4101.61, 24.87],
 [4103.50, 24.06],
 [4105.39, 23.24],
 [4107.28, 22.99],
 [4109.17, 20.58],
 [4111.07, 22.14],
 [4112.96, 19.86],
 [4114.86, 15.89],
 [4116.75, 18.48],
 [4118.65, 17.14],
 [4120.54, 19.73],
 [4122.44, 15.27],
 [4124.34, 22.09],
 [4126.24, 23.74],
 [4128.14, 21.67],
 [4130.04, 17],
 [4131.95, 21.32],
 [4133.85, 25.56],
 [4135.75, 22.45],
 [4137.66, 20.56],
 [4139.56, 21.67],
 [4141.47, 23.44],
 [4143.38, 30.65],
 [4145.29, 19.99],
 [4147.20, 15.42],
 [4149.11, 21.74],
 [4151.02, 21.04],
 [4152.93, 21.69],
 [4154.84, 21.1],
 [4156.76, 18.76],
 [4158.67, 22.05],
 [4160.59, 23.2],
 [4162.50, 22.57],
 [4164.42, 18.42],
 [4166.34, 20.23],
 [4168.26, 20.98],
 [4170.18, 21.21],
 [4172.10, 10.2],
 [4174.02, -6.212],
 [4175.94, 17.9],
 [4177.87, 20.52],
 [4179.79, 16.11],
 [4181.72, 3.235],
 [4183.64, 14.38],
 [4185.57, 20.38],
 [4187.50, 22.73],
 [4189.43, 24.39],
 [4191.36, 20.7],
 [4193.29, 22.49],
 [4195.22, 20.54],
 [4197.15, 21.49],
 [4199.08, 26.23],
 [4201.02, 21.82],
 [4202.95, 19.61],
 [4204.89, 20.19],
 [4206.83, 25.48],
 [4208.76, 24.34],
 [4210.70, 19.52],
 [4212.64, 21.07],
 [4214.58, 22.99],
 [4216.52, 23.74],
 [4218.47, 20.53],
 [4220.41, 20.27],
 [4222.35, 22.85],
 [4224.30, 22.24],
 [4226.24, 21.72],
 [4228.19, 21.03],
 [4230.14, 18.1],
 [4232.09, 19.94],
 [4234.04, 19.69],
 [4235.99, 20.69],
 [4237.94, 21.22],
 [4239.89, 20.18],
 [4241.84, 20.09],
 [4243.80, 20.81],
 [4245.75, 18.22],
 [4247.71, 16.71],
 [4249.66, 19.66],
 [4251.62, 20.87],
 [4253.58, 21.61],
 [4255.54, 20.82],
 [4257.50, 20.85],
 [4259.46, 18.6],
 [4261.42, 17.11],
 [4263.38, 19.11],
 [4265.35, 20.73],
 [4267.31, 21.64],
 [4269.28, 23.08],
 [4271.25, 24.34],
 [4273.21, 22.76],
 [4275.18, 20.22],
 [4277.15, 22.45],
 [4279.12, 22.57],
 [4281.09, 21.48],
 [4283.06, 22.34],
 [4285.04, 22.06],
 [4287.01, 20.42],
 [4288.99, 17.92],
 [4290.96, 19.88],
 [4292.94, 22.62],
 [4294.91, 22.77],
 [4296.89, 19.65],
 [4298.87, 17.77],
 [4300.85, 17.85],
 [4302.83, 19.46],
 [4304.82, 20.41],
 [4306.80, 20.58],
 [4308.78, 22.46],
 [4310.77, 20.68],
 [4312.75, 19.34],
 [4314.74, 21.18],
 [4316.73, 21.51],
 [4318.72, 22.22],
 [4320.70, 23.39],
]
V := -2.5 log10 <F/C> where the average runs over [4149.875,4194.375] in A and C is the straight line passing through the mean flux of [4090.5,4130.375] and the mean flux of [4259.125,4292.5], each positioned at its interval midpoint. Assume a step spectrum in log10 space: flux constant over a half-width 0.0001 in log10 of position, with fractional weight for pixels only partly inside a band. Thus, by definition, 0.174 mag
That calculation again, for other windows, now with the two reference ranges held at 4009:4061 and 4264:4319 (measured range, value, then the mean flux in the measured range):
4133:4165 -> 0.03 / 21.8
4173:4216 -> 0.15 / 19.1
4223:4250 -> 0.08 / 20.1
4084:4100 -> -0.05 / 24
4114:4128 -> 0.18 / 19.1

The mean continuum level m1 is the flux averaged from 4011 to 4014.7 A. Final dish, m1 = 24.5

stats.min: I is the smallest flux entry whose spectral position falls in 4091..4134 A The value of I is 15.27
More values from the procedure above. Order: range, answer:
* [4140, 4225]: -6.212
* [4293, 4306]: 17.77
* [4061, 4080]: 23.28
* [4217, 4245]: 18.1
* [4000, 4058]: 20.38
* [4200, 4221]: 19.52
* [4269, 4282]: 20.22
